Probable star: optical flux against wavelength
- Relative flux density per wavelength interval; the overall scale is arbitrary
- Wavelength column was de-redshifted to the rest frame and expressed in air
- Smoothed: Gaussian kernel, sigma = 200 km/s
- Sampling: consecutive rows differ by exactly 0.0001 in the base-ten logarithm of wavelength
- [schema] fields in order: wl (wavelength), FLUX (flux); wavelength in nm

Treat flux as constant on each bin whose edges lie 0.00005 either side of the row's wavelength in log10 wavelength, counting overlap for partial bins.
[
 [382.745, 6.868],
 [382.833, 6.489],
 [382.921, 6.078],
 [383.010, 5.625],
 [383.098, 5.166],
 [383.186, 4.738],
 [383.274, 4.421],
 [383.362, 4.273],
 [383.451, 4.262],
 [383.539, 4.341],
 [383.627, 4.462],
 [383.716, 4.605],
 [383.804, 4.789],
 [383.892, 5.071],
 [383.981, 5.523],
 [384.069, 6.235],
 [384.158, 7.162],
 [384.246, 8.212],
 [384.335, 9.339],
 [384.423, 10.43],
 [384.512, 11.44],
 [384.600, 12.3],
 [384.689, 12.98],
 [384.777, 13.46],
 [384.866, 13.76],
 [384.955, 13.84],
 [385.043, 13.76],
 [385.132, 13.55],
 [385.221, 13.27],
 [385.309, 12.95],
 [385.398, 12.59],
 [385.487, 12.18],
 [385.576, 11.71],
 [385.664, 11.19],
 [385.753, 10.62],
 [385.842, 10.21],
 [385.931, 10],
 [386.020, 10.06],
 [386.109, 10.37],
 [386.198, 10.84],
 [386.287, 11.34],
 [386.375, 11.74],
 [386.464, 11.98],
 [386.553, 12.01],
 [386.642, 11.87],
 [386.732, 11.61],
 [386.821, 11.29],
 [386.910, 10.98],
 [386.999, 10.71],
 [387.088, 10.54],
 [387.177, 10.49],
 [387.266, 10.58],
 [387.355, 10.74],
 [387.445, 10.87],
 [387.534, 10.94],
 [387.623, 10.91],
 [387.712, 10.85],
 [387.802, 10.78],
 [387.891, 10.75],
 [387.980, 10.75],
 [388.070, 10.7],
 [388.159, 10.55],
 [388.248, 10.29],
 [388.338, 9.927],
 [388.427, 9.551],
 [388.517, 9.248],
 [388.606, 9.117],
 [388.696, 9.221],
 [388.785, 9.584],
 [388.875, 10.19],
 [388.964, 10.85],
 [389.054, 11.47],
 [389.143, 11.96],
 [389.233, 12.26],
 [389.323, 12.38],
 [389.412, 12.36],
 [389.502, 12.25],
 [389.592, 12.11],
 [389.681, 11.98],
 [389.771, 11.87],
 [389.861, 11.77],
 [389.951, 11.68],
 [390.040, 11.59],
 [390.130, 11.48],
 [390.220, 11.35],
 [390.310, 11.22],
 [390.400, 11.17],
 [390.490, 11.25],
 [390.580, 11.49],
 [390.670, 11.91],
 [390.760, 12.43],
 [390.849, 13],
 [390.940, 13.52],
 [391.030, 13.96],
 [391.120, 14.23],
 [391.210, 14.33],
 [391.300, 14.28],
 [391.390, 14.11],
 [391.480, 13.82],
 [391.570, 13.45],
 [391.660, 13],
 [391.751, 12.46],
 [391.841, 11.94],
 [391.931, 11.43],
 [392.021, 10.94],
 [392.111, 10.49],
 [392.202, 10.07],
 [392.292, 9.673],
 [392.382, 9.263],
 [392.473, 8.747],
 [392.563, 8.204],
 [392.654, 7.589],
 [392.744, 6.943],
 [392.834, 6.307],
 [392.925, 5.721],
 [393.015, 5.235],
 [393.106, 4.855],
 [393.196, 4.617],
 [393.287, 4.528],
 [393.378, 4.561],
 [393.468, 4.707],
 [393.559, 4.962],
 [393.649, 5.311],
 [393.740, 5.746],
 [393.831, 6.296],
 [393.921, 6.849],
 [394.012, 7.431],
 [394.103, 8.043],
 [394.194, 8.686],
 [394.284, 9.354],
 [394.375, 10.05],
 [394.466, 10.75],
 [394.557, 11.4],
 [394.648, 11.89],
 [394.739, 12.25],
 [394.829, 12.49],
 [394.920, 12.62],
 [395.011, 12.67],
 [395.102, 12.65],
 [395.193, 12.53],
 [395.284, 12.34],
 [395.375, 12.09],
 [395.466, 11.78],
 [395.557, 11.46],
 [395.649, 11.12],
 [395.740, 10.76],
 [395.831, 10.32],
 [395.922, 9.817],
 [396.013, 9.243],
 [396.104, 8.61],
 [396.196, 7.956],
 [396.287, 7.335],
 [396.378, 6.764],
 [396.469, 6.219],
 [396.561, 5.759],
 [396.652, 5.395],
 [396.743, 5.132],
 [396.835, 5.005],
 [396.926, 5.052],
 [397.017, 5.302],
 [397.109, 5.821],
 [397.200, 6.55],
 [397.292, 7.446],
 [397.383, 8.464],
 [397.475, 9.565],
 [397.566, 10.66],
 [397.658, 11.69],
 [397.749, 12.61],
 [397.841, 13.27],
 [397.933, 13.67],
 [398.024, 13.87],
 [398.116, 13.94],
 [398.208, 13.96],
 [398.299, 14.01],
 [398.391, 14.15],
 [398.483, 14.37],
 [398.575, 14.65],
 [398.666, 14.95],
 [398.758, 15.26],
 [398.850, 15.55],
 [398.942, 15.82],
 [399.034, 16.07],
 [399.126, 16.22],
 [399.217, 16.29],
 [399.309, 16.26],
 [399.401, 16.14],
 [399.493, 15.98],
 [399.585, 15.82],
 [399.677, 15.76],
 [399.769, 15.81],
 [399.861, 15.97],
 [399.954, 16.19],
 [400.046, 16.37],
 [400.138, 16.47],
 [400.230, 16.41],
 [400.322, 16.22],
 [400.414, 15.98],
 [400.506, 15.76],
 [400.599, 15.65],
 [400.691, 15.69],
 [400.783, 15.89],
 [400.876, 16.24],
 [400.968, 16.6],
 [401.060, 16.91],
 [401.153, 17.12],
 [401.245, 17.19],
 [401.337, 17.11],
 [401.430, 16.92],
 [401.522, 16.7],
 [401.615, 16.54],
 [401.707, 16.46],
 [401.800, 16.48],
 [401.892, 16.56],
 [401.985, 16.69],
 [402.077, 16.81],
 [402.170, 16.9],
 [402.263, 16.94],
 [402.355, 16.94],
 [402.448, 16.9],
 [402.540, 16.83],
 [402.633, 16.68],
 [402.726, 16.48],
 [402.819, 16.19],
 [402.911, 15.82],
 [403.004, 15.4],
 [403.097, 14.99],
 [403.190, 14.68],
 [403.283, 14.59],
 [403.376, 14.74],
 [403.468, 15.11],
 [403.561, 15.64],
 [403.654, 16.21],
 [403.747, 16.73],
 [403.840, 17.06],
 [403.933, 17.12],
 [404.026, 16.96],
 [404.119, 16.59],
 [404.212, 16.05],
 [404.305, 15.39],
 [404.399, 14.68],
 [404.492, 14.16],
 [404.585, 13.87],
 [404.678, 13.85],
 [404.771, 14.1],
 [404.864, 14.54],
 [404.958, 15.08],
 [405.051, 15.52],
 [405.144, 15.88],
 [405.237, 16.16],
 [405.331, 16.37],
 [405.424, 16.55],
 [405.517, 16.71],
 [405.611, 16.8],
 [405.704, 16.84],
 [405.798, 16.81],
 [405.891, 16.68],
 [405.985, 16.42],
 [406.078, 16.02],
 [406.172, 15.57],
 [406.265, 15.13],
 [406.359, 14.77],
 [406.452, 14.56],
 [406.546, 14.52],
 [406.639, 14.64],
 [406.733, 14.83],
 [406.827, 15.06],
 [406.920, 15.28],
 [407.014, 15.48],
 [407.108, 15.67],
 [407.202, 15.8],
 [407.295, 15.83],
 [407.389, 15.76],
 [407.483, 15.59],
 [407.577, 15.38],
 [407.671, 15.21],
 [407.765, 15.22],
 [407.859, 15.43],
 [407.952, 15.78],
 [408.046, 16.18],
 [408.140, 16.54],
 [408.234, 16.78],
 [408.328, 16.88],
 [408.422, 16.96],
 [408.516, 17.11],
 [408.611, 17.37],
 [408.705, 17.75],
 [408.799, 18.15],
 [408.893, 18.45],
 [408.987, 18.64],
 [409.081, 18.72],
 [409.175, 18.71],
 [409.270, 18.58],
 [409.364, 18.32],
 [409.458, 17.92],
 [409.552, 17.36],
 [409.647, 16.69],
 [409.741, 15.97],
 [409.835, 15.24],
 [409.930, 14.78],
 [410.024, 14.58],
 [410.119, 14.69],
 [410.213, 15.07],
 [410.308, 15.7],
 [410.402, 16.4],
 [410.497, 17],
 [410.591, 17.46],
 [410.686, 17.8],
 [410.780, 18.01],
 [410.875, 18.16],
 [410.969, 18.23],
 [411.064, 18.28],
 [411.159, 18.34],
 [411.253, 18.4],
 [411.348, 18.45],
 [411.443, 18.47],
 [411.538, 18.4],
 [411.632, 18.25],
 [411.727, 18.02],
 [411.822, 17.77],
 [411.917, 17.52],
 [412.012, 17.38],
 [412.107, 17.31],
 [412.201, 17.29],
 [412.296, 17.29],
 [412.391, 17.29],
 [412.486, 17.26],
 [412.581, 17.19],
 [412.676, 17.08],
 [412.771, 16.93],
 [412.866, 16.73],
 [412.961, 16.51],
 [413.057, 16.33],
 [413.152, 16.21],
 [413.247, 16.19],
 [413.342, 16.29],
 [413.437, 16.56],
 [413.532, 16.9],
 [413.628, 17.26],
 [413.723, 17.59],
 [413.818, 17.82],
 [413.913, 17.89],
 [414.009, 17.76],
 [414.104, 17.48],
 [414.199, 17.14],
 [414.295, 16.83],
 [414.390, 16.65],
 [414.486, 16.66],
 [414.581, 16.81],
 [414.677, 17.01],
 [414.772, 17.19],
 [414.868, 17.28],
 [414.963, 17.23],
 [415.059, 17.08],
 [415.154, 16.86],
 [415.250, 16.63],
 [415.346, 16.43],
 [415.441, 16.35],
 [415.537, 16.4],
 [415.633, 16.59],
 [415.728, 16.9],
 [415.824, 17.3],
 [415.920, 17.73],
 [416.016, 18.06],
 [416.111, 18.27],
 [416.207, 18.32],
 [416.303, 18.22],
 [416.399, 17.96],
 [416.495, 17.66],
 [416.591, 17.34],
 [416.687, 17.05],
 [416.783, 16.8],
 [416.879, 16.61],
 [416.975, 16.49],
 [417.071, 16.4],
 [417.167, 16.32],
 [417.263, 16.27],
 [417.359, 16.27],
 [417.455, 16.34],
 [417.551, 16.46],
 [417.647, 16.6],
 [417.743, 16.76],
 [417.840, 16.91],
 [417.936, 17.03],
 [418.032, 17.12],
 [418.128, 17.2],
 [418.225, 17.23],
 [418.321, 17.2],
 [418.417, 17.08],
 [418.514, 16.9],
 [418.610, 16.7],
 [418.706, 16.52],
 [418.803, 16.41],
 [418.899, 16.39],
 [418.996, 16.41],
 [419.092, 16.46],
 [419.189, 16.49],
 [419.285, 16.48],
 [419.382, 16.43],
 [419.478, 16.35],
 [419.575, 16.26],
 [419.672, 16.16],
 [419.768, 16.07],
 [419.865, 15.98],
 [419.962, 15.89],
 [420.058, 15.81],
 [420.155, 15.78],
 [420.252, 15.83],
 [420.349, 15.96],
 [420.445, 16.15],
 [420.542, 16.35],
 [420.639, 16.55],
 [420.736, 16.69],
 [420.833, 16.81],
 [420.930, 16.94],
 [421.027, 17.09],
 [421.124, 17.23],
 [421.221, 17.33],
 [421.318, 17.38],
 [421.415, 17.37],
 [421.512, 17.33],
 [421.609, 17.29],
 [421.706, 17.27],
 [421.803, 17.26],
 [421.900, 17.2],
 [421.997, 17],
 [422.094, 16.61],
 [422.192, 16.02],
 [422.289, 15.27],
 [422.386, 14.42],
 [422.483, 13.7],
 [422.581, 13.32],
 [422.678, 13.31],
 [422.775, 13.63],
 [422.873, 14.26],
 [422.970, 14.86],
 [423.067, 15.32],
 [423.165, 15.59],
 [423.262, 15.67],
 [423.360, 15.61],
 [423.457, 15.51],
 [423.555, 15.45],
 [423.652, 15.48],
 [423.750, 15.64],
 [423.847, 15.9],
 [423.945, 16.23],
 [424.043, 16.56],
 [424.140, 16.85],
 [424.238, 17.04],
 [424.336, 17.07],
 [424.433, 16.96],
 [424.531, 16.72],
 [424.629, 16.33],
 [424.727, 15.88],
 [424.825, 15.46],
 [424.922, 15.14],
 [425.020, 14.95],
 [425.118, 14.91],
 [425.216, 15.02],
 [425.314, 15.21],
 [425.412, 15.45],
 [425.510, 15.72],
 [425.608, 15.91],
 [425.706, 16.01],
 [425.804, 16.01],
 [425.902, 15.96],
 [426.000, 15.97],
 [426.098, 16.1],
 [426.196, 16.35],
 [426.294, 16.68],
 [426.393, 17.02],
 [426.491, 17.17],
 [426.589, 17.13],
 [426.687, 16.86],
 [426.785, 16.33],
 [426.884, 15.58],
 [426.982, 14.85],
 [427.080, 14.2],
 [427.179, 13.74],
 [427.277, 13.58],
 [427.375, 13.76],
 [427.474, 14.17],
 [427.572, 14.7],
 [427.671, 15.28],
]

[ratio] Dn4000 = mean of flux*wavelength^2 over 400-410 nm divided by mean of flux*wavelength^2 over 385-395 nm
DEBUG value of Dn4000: 1.66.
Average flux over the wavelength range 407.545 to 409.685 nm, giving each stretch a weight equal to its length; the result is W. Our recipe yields 17.2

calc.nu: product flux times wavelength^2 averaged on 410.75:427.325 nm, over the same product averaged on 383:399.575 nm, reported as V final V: 1.8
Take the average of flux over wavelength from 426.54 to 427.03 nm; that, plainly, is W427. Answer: 16.2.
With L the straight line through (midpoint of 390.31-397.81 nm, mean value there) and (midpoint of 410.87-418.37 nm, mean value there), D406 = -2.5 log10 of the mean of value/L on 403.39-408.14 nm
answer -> -0.13 mag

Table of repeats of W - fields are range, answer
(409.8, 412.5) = 17.2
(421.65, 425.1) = 15.7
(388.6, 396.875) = 10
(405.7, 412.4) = 16.7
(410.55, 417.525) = 17.2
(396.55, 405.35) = 14.6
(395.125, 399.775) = 11.4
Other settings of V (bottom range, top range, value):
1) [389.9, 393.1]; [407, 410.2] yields 1.64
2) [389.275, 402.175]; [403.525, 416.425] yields 1.51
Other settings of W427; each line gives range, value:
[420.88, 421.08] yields 17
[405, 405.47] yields 16.1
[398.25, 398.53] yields 14.2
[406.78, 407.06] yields 15.3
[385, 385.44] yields 13.2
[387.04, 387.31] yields 10.6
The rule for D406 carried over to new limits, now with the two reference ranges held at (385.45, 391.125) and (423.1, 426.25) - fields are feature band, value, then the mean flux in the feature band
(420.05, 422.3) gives -0.086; 16.7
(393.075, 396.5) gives 0.317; 9.01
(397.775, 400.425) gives -0.212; 15.3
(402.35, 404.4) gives -0.213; 16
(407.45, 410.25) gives -0.201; 16.7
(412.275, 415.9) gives -0.167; 16.9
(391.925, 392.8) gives 0.263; 9.21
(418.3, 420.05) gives -0.086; 16.4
